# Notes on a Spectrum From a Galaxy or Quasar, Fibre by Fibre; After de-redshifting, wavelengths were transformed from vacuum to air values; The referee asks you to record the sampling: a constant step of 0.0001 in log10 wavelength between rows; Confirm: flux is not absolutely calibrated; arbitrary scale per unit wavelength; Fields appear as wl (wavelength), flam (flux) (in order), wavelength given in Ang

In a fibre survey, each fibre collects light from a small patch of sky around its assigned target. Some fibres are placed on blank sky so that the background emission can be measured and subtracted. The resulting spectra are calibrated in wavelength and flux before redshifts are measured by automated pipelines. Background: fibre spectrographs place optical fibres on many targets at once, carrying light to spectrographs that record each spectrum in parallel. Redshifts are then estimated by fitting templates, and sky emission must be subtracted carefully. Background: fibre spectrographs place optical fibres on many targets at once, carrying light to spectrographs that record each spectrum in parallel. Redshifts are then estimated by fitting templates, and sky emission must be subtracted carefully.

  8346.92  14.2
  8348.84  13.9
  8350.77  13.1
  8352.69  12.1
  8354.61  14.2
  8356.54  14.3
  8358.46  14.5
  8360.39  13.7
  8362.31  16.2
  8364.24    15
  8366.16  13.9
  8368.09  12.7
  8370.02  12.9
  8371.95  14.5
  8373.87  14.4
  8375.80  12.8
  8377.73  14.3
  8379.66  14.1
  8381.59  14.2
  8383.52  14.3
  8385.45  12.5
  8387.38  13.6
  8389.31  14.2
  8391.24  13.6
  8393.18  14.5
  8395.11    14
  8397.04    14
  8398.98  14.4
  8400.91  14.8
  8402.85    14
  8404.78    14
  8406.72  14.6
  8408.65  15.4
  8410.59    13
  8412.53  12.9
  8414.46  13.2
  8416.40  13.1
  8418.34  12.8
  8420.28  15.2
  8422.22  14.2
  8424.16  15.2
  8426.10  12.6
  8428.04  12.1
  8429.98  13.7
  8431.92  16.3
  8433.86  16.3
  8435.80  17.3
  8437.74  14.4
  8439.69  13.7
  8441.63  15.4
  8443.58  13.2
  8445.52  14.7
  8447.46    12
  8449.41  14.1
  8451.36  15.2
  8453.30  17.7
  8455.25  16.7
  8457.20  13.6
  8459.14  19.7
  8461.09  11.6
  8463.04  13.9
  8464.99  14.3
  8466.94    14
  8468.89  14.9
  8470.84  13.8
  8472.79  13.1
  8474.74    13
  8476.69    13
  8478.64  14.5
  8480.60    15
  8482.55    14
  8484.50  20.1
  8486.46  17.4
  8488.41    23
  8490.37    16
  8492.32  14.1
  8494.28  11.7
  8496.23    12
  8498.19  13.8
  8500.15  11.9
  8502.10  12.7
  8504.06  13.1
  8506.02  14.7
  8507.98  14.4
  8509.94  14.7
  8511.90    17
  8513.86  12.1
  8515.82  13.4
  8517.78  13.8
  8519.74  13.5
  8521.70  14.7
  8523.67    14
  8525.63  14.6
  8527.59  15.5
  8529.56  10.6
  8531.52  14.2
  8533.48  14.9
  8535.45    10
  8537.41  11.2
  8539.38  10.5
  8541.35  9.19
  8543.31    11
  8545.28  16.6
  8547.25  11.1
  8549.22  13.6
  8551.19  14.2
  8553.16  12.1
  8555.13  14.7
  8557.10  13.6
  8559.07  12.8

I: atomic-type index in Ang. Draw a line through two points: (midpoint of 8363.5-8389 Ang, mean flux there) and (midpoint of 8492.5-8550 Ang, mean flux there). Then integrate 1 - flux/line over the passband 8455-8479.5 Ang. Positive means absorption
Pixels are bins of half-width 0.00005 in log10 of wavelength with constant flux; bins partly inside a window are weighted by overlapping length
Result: -1.6 Ang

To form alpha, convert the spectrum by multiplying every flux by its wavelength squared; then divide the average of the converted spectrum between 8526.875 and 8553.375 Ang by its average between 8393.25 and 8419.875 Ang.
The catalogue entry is 0.92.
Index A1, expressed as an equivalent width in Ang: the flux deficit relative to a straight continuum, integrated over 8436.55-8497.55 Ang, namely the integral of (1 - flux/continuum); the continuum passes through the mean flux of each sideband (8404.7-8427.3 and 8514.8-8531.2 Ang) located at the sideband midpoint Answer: -4.6 Ang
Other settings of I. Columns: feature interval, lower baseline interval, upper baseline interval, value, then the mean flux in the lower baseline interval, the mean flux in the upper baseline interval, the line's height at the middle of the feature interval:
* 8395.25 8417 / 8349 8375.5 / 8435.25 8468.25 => 0.57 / 13.9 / 14.8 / 14.3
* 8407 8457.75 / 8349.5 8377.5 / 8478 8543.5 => -1.74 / 13.9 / 13.9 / 13.9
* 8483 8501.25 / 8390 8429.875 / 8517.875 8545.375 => -3.23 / 13.9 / 12.8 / 13.2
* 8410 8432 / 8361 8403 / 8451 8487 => 1.32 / 14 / 15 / 14.5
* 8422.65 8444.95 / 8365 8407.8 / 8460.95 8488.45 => -0.18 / 13.9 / 14.9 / 14.4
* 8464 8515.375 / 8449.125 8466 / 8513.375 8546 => -1.24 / 15.2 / 12.9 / 14.2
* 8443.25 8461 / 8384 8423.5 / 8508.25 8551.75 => -1.91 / 13.9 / 13.2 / 13.6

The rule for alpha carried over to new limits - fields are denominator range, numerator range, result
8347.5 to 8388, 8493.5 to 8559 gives 0.99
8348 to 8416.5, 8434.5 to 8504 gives 1.08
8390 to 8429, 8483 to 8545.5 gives 1.03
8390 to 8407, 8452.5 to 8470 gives 1.08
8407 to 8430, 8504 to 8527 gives 1.07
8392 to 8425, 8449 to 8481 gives 1.05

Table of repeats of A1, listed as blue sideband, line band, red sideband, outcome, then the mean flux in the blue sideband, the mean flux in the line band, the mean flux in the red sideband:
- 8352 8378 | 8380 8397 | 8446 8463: 0.4 Ang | 14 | 13.9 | 15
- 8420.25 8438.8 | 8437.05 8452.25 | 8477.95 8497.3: 0.9 Ang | 14.7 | 14.1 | 15.8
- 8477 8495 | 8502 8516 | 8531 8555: 0.5 Ang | 16.1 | 14.1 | 12.4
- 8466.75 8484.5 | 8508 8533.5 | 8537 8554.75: -2.1 Ang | 14.3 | 14.1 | 12.3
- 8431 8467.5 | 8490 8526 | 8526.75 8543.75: -2.5 Ang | 15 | 13.8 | 11.9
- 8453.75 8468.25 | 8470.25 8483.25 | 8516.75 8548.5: 0.6 Ang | 14.9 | 13.8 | 12.8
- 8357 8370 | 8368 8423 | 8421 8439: 2.1 Ang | 14.2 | 13.9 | 14.7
